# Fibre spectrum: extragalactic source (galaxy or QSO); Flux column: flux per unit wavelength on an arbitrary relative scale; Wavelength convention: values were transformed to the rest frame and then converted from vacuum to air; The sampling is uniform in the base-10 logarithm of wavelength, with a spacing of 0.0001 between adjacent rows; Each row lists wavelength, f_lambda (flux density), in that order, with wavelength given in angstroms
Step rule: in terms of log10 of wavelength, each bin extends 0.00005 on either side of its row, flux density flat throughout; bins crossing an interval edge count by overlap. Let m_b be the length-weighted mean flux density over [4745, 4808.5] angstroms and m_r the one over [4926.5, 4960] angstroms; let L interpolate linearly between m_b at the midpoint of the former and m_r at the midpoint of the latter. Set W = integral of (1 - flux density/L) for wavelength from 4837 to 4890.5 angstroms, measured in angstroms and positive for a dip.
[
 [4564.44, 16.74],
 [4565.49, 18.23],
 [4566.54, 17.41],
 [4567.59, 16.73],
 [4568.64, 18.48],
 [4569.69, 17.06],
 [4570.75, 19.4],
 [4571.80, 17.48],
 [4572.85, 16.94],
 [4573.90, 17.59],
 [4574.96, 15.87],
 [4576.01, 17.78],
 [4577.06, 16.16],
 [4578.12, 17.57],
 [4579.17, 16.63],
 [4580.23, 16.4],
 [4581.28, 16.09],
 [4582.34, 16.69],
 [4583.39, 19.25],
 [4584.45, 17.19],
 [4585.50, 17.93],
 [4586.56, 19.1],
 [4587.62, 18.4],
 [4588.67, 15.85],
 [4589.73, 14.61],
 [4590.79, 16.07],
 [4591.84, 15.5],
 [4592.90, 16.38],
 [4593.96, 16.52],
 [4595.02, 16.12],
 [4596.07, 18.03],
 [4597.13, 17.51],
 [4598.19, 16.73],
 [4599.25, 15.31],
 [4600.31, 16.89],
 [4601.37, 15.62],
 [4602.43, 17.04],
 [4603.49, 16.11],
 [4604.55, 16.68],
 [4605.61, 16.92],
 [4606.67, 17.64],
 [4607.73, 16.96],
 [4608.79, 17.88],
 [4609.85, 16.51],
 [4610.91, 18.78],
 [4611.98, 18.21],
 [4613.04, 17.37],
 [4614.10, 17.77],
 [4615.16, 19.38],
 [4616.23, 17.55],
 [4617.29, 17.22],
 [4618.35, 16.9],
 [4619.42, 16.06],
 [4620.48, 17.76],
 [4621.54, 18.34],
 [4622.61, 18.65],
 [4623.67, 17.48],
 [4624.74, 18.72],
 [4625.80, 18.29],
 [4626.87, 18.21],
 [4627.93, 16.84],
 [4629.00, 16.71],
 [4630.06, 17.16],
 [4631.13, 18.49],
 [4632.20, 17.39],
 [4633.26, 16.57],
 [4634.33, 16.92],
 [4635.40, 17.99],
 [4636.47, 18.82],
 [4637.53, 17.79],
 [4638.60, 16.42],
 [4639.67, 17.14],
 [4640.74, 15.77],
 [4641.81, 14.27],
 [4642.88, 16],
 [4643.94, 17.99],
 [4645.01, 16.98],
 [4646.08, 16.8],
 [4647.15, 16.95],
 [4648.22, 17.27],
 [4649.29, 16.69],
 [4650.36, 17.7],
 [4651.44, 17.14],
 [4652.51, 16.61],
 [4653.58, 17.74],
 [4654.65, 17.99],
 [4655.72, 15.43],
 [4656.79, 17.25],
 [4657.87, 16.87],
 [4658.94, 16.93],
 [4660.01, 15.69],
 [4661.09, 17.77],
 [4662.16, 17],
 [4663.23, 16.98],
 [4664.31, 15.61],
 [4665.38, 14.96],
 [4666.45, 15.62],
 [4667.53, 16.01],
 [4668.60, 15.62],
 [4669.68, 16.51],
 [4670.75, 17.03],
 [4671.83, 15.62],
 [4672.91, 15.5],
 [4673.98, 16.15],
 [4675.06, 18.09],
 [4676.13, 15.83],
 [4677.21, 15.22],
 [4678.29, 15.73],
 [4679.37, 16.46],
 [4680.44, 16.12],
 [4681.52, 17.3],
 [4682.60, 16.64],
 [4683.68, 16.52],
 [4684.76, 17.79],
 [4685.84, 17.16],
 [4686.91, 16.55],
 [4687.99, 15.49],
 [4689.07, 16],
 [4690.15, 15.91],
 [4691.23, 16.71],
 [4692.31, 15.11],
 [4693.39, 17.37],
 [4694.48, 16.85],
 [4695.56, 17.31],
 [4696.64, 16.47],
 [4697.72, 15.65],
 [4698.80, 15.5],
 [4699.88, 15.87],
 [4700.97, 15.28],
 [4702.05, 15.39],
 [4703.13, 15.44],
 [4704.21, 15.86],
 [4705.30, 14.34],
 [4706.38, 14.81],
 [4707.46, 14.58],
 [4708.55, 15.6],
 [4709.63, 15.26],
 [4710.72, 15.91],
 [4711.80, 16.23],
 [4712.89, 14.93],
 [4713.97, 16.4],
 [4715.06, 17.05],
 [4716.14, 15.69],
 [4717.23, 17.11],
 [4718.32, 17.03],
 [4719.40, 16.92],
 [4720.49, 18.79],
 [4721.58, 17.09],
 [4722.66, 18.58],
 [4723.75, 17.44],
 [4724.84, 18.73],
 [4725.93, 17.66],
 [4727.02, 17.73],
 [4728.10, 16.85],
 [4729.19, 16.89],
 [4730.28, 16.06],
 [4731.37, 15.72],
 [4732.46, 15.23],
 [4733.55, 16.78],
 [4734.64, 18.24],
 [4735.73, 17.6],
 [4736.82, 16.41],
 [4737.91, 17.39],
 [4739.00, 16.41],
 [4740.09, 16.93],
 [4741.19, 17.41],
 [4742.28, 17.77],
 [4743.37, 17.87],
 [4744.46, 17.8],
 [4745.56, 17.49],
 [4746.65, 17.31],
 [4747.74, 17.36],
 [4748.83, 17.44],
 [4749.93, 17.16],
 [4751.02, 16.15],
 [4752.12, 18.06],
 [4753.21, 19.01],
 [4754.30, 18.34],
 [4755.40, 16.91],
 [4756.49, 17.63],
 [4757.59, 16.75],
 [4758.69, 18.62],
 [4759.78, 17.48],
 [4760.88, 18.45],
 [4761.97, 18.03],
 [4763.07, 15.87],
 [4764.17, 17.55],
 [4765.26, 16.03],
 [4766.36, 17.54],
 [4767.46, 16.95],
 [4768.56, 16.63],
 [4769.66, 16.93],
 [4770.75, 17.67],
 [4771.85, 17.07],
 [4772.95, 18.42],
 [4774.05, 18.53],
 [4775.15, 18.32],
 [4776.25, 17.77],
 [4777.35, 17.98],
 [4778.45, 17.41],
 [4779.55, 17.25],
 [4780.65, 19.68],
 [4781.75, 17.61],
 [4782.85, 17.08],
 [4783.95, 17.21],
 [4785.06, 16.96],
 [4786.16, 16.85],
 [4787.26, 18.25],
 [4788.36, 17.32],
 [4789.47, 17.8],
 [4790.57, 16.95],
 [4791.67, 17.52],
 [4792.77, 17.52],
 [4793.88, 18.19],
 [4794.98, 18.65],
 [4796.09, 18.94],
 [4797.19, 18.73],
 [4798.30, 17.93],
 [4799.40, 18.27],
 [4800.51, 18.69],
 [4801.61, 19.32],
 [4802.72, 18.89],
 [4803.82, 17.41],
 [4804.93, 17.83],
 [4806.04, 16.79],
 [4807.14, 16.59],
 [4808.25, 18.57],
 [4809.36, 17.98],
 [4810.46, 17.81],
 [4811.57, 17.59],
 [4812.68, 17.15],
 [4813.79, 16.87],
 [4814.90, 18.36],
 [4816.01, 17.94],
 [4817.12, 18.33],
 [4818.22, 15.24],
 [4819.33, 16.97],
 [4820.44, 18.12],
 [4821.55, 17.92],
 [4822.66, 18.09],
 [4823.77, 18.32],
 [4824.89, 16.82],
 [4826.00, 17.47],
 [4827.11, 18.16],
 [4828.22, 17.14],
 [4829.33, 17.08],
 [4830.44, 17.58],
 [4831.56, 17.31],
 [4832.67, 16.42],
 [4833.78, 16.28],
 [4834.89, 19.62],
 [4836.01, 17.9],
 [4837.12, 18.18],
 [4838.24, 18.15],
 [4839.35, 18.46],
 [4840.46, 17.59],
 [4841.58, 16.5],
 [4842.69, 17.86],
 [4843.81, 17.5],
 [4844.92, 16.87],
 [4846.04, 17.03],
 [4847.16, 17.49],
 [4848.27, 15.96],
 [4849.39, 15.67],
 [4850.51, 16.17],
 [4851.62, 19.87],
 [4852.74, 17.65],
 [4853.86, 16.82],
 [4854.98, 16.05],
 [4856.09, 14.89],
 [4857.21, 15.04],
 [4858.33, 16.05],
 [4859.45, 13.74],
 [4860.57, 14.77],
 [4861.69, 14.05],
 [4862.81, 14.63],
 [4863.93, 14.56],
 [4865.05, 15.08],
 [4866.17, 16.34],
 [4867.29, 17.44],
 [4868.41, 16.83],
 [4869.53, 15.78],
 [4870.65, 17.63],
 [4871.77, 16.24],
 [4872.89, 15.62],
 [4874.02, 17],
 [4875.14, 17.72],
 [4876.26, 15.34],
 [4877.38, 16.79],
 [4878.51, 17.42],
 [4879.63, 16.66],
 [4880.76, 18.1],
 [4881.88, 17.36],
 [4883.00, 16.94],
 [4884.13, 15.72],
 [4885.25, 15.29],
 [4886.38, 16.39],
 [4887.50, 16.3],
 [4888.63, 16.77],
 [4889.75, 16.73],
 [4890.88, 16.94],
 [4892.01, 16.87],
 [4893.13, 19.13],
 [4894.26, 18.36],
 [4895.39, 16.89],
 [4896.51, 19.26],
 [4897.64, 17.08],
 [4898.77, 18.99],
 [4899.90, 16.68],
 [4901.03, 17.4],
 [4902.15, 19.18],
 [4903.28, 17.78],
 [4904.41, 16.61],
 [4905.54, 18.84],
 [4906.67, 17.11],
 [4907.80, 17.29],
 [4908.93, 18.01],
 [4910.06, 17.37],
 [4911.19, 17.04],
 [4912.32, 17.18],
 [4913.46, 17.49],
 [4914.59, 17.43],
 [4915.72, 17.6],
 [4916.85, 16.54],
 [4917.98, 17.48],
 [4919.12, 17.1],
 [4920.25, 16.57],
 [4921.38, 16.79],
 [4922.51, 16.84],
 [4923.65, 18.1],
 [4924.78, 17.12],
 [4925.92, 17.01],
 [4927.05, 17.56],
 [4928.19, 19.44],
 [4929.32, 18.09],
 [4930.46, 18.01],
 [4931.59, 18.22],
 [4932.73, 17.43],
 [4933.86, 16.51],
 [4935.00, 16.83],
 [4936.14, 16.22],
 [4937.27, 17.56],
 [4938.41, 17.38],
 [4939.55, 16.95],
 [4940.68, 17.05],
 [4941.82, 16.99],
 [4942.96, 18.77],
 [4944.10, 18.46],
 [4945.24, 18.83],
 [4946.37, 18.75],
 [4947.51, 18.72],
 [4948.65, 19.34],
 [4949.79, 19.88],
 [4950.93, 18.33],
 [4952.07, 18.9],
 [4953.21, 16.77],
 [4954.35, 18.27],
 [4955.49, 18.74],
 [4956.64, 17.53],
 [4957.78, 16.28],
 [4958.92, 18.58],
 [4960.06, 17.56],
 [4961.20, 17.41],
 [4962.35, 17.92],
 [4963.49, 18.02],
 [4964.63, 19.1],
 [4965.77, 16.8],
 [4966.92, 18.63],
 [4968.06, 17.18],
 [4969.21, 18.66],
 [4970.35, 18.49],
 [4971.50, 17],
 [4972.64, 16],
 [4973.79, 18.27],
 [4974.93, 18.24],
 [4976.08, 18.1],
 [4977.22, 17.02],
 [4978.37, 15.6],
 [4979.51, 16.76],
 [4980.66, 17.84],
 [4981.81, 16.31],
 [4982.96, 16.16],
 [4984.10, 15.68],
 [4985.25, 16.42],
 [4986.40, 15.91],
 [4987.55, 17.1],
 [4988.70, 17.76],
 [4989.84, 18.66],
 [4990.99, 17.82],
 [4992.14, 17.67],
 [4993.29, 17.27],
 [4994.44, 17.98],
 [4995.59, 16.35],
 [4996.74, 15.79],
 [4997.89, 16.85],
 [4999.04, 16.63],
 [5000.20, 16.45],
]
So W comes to 3.92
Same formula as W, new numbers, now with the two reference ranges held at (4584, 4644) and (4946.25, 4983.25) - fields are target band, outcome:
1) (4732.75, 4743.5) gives 0.1 angstroms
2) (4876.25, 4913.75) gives 0.8 angstroms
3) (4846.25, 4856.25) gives 0.4 angstroms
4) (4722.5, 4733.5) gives 0.2 angstroms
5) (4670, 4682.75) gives 0.7 angstroms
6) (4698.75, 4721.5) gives 1.8 angstroms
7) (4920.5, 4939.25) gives 0.3 angstroms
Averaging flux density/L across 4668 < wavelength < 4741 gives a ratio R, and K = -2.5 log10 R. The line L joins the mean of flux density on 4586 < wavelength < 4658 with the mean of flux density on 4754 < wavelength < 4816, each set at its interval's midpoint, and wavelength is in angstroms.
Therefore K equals 0.064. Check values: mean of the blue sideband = 17.1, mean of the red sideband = 17.7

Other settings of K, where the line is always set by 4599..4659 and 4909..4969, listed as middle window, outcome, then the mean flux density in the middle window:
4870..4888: 0.06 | 16.7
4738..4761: -0.01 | 17.5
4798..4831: -0.01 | 17.7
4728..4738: 0.05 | 16.7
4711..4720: 0.06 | 16.4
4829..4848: 0.00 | 17.5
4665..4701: 0.07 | 16.3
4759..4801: -0.01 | 17.7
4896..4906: -0.02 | 18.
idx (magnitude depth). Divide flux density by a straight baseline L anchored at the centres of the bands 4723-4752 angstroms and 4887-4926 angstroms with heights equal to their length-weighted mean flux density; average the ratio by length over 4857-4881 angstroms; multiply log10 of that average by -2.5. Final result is 0.09 mag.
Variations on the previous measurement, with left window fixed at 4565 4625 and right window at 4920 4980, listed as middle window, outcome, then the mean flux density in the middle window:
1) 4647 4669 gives 0.041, 16.7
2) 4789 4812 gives -0.030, 18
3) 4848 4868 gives 0.116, 15.8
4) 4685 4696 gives 0.056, 16.5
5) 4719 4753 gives 0.009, 17.3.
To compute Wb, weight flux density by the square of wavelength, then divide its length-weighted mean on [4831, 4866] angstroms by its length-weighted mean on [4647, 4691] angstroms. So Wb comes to 1.08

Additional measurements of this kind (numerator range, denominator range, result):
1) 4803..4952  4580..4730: 1.13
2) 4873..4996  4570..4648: 1.17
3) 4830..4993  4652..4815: 1.09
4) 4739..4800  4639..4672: 1.11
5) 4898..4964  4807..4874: 1.09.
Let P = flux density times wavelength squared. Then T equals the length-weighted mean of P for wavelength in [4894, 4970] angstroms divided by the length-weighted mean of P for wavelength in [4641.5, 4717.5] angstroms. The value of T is 1.2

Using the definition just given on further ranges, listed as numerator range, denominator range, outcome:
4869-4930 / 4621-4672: 1.13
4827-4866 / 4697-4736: 1.07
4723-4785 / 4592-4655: 1.07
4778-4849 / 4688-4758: 1.10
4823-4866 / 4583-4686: 1.08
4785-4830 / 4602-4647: 1.11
